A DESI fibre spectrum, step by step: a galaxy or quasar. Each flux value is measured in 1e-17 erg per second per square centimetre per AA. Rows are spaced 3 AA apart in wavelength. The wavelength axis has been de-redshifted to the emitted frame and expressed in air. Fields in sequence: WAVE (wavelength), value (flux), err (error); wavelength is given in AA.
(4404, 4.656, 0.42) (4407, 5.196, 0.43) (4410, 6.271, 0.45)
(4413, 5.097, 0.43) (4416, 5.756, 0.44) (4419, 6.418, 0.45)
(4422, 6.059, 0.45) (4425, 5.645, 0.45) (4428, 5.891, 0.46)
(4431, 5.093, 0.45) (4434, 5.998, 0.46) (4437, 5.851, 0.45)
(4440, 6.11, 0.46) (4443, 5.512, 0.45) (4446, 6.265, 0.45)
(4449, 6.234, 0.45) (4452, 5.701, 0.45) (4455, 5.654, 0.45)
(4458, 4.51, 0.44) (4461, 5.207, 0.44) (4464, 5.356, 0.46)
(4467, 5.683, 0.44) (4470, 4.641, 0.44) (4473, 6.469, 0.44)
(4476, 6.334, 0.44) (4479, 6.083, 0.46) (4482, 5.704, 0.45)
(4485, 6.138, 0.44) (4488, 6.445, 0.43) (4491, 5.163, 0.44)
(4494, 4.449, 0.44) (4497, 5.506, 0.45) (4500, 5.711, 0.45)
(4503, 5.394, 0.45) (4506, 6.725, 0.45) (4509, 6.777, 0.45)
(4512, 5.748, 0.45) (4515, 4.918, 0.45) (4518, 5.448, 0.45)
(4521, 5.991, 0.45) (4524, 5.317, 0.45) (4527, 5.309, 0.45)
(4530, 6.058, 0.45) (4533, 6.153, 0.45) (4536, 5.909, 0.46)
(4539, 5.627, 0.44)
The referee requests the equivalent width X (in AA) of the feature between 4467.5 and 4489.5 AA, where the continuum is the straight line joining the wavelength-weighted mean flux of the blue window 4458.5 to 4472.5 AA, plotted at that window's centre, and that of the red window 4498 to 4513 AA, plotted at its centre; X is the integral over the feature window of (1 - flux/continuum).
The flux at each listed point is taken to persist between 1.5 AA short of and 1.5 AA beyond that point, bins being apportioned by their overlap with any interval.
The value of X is -1.7 AA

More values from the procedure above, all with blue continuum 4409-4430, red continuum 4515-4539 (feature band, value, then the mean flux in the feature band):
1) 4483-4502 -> 0.56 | 5.57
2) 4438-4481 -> 0.65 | 5.7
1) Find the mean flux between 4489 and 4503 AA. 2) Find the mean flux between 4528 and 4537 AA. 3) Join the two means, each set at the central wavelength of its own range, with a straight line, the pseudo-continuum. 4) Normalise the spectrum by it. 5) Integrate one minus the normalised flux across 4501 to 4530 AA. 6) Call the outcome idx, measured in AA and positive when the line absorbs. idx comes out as -0.5 AA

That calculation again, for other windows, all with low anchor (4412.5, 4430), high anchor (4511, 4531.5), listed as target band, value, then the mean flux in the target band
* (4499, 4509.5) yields -1.0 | 6.11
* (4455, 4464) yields 1.0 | 5.07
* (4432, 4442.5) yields -0.2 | 5.9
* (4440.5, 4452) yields -0.4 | 5.97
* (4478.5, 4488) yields -0.7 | 6.04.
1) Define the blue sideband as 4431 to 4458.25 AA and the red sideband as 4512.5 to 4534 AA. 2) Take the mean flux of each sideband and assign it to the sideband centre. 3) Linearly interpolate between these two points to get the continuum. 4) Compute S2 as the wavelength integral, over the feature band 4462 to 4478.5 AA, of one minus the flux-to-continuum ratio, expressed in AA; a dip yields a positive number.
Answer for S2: 0.04 AA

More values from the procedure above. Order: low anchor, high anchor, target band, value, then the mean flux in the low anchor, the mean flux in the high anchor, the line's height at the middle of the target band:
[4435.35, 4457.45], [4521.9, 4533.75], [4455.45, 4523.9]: 1.4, 5.84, 5.7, 5.77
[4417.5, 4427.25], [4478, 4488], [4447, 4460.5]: 1.1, 6.03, 6.04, 6.03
